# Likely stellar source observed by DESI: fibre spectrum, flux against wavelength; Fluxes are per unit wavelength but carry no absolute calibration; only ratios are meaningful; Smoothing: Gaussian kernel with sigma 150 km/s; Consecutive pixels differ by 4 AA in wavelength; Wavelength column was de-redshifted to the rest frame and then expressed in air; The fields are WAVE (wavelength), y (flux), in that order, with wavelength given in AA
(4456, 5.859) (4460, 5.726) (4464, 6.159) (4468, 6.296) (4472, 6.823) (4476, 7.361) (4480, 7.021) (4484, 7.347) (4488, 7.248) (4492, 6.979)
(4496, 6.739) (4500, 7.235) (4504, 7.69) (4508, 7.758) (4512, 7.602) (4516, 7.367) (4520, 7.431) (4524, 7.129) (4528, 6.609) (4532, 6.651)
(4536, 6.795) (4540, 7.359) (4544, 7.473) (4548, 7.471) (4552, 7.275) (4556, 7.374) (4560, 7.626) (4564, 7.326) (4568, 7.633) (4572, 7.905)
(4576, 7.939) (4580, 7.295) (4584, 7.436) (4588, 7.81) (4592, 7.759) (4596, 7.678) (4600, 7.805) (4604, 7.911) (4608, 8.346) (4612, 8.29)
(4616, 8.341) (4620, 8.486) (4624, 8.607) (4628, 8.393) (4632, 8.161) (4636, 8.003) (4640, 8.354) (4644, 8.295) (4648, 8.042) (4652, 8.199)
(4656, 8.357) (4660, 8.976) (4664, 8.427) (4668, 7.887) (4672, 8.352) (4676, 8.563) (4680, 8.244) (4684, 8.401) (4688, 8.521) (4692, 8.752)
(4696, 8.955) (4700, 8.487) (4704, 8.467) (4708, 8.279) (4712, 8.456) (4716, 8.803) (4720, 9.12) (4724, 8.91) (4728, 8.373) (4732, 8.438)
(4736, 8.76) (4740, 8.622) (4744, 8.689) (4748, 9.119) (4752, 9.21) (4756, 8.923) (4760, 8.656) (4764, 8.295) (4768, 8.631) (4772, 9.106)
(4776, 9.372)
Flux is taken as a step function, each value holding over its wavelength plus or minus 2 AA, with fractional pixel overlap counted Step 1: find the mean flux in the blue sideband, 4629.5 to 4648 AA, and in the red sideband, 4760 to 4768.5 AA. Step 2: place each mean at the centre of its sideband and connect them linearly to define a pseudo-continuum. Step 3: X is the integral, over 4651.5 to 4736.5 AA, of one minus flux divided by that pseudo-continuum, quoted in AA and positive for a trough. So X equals -2.2 AA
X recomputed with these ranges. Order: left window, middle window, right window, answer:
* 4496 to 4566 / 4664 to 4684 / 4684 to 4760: 0.1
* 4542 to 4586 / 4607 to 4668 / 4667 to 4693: -2.0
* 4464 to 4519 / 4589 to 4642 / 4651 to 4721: -0.9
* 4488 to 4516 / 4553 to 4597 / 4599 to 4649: 1.5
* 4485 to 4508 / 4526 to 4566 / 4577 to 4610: 1.7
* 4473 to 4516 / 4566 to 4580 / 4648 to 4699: 0.1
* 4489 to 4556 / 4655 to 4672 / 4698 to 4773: -0.4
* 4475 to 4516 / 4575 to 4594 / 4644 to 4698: 0.6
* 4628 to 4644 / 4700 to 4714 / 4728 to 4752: 0.3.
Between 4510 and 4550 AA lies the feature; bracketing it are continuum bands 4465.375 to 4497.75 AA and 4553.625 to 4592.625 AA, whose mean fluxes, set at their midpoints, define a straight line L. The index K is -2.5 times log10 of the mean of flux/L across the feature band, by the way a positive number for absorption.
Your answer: 0.017 mag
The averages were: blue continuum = 6.96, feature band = 7.19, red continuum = 7.6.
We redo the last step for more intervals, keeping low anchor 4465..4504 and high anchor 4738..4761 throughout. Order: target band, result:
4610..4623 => -0.06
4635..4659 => -0.01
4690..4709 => -0.01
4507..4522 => -0.04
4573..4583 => 0.01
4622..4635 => -0.04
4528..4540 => 0.09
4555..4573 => 0.00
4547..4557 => 0.02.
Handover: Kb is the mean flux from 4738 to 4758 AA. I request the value 8.91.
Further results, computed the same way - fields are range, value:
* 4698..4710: 8.41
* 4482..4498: 7.08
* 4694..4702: 8.72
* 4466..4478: 6.83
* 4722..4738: 8.62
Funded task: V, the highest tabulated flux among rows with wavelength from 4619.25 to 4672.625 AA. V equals 8.976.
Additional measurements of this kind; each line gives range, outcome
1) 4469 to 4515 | 7.758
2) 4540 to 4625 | 8.607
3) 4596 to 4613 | 8.346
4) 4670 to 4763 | 9.21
